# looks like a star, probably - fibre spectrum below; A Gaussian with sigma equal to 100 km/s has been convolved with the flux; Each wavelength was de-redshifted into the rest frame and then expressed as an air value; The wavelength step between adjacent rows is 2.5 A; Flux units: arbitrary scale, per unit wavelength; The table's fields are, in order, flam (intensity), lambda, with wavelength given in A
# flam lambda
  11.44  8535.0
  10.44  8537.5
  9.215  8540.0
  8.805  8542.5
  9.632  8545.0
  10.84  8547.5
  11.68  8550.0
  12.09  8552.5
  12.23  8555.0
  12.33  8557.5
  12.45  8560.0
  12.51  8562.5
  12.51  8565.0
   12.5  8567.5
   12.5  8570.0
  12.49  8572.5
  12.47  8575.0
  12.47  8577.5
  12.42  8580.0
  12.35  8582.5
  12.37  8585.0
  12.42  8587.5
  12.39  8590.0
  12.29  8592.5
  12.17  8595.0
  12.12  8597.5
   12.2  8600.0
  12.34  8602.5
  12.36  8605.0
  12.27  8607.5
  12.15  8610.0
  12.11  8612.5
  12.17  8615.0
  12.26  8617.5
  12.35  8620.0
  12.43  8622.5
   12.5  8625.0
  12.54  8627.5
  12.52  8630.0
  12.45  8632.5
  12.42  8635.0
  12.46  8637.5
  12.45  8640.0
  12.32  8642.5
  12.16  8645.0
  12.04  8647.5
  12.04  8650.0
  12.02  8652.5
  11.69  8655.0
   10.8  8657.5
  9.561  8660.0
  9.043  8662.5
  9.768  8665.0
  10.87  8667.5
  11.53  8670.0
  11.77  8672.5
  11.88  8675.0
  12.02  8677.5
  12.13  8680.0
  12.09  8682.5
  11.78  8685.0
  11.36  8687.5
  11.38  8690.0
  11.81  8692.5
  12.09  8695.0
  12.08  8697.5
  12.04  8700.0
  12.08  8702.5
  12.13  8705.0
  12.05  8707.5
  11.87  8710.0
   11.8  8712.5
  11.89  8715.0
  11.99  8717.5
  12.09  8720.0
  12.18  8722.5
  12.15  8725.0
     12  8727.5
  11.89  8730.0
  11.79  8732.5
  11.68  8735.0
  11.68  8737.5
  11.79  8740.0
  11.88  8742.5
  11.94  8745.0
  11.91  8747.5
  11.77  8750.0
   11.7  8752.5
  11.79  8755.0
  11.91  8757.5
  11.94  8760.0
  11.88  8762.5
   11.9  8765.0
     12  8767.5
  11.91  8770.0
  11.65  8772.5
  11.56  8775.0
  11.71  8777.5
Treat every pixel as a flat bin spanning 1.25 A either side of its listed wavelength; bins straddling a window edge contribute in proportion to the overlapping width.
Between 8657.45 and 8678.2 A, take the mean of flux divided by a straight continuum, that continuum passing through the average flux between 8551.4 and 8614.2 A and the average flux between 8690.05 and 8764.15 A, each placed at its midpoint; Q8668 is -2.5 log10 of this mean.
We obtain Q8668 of 0.13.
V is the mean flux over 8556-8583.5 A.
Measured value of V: 12.5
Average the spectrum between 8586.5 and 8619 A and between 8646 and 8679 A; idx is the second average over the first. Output 0.9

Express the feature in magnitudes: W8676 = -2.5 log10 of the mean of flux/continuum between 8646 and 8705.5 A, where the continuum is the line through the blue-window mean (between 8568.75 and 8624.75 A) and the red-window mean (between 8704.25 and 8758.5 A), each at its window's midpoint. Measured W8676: 0.05 mag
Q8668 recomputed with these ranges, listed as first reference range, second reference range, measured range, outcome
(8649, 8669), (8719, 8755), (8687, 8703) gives -0.06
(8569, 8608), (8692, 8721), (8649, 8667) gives 0.14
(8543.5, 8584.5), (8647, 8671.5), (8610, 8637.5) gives -0.09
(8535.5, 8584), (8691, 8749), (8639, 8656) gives -0.03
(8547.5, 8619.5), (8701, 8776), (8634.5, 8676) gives 0.06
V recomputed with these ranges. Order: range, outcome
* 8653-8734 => 11.6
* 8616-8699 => 11.8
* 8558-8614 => 12.4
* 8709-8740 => 11.9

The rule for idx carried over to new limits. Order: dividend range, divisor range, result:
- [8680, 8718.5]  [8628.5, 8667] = 1.03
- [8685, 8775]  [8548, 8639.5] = 0.96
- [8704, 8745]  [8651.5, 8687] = 1.06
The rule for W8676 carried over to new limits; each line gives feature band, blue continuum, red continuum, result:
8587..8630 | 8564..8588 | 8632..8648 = 0.01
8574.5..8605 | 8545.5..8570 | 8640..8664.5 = -0.05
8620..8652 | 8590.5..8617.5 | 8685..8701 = -0.03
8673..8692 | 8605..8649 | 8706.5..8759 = 0.03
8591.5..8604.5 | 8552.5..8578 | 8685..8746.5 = 0.01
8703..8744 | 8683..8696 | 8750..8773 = -0.01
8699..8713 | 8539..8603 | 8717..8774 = -0.01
